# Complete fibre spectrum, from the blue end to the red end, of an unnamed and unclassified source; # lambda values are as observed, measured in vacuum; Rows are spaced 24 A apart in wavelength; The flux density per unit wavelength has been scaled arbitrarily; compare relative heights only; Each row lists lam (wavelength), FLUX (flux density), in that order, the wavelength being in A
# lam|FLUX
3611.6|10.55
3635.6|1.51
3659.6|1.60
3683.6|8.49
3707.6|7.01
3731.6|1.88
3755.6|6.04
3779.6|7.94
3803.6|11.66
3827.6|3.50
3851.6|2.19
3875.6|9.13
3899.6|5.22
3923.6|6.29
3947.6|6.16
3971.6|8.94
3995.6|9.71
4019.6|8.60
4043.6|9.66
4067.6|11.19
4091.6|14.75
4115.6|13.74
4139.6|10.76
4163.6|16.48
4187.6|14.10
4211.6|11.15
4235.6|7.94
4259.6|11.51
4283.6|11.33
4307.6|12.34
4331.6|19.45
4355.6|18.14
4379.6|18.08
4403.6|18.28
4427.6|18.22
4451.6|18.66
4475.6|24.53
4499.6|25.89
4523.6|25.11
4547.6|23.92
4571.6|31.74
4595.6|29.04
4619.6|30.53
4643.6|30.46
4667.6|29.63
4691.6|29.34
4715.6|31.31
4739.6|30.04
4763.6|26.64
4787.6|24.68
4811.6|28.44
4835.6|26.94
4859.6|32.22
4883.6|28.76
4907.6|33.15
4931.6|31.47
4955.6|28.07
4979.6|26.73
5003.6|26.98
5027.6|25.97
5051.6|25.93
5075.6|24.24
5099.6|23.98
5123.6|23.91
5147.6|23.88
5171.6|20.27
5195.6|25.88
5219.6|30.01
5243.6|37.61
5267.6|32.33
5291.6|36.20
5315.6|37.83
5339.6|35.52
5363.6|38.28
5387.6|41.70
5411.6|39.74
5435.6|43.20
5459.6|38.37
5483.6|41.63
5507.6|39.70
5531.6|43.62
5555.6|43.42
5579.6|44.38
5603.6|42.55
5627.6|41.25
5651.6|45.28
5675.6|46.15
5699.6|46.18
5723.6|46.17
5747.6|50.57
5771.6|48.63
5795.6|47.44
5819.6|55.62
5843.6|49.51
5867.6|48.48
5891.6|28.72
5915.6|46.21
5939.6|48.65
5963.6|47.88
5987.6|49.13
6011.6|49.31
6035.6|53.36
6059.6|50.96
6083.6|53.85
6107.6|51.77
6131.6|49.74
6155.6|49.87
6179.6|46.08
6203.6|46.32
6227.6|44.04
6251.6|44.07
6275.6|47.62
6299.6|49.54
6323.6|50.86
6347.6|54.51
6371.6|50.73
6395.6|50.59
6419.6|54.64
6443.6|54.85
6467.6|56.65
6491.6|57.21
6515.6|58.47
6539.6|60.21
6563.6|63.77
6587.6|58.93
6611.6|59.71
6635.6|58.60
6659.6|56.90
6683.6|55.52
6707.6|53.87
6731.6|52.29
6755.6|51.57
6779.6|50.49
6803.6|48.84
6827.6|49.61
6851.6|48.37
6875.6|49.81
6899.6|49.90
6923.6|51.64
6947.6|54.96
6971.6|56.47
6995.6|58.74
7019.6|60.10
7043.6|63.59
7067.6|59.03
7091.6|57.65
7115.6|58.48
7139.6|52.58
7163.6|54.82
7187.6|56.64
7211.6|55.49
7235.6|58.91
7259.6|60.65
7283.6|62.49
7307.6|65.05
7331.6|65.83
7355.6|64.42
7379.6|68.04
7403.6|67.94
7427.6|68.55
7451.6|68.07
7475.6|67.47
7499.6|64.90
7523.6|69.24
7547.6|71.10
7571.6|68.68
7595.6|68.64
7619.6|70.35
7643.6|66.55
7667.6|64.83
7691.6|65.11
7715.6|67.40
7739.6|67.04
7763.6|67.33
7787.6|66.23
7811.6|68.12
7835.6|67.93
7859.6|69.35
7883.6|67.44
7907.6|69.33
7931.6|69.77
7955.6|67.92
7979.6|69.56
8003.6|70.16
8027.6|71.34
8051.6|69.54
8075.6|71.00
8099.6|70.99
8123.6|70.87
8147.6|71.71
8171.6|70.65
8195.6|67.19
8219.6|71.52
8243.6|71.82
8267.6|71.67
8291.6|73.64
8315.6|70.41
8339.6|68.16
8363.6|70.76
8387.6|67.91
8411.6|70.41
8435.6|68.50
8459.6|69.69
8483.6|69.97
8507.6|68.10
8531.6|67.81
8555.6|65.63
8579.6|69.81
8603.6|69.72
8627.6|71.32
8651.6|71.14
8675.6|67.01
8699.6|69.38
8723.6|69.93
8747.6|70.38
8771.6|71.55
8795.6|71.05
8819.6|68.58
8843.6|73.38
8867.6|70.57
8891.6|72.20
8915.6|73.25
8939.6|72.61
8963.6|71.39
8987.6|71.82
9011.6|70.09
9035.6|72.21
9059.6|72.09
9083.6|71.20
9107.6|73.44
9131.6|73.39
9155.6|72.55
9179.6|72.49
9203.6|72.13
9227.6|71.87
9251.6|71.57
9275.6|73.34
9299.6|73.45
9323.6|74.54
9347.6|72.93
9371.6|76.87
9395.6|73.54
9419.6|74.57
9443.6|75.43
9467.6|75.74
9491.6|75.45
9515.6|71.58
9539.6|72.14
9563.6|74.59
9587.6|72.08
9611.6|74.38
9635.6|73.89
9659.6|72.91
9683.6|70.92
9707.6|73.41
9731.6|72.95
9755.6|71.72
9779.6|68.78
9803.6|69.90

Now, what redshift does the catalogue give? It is 0.000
